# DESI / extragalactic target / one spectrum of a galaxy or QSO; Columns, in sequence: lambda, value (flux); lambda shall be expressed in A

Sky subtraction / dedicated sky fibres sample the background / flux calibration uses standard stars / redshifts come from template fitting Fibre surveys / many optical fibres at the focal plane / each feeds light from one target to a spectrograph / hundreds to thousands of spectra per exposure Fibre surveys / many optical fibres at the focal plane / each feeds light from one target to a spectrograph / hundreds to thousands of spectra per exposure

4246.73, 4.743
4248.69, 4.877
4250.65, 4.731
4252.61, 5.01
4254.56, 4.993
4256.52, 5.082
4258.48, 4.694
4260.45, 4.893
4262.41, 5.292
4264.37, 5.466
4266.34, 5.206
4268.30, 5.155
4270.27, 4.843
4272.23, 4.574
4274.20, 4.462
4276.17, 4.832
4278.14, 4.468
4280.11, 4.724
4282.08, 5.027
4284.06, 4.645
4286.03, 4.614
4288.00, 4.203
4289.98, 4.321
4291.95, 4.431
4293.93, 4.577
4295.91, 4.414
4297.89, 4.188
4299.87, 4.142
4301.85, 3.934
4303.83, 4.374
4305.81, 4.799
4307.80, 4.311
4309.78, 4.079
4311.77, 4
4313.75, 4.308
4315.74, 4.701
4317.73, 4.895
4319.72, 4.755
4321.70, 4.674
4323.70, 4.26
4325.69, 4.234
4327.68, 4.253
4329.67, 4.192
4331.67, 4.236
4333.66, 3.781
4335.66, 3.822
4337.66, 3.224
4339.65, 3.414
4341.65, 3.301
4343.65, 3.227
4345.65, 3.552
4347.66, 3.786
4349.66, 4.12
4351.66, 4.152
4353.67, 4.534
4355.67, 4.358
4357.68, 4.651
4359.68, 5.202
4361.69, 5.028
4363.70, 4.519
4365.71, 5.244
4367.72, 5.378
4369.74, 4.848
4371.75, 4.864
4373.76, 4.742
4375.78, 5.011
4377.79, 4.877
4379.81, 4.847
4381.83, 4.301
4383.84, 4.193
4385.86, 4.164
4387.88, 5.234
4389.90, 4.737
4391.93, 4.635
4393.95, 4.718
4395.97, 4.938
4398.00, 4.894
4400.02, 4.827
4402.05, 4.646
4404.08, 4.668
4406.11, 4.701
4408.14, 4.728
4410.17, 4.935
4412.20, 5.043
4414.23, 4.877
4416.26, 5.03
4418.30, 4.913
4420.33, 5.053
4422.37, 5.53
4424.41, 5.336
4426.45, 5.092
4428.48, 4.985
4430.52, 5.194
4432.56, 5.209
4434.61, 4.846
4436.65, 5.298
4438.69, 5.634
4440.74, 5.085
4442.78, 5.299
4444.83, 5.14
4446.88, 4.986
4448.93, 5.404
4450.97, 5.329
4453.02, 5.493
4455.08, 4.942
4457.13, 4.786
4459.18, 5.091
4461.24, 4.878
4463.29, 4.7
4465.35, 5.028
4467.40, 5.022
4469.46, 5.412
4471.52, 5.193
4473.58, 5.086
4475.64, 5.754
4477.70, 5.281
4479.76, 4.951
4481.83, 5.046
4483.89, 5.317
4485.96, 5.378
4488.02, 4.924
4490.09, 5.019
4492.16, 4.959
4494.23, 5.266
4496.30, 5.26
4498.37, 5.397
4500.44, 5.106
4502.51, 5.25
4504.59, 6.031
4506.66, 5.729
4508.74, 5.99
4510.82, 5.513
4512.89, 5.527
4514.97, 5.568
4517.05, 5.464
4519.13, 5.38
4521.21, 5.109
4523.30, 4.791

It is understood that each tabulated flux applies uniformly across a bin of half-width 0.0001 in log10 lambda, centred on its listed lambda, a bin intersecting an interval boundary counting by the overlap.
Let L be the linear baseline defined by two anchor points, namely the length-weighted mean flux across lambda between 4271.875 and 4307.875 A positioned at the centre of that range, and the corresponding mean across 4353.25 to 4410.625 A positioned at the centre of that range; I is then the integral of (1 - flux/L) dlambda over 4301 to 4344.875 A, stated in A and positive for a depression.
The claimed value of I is 4.4 A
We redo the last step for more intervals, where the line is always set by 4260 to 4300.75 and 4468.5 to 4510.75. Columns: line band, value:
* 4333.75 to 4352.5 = 4.82 A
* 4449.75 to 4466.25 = 0.60 A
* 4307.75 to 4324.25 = 1.17 A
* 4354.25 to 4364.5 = 0.37 A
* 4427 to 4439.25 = -0.06 A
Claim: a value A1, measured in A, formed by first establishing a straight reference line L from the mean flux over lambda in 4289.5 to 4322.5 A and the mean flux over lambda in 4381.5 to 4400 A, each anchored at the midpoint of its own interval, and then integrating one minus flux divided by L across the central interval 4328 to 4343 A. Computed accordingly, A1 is 2.6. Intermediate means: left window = 4.41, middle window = 3.72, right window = 4.67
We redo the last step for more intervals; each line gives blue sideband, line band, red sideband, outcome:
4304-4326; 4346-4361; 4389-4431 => 0.9 A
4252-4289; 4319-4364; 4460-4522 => 7.7 A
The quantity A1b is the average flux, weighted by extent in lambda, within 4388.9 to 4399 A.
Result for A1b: 4.78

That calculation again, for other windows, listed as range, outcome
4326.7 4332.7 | 4.23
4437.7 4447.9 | 5.22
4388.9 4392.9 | 4.68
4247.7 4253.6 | 4.87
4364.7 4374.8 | 5.01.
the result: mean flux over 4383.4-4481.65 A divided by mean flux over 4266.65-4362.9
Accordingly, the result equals 1.2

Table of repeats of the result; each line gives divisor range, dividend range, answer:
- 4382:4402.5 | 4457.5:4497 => 1.09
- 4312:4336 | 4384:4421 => 1.11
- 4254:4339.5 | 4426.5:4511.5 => 1.16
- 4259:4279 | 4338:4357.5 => 0.78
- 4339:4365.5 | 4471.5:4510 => 1.27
